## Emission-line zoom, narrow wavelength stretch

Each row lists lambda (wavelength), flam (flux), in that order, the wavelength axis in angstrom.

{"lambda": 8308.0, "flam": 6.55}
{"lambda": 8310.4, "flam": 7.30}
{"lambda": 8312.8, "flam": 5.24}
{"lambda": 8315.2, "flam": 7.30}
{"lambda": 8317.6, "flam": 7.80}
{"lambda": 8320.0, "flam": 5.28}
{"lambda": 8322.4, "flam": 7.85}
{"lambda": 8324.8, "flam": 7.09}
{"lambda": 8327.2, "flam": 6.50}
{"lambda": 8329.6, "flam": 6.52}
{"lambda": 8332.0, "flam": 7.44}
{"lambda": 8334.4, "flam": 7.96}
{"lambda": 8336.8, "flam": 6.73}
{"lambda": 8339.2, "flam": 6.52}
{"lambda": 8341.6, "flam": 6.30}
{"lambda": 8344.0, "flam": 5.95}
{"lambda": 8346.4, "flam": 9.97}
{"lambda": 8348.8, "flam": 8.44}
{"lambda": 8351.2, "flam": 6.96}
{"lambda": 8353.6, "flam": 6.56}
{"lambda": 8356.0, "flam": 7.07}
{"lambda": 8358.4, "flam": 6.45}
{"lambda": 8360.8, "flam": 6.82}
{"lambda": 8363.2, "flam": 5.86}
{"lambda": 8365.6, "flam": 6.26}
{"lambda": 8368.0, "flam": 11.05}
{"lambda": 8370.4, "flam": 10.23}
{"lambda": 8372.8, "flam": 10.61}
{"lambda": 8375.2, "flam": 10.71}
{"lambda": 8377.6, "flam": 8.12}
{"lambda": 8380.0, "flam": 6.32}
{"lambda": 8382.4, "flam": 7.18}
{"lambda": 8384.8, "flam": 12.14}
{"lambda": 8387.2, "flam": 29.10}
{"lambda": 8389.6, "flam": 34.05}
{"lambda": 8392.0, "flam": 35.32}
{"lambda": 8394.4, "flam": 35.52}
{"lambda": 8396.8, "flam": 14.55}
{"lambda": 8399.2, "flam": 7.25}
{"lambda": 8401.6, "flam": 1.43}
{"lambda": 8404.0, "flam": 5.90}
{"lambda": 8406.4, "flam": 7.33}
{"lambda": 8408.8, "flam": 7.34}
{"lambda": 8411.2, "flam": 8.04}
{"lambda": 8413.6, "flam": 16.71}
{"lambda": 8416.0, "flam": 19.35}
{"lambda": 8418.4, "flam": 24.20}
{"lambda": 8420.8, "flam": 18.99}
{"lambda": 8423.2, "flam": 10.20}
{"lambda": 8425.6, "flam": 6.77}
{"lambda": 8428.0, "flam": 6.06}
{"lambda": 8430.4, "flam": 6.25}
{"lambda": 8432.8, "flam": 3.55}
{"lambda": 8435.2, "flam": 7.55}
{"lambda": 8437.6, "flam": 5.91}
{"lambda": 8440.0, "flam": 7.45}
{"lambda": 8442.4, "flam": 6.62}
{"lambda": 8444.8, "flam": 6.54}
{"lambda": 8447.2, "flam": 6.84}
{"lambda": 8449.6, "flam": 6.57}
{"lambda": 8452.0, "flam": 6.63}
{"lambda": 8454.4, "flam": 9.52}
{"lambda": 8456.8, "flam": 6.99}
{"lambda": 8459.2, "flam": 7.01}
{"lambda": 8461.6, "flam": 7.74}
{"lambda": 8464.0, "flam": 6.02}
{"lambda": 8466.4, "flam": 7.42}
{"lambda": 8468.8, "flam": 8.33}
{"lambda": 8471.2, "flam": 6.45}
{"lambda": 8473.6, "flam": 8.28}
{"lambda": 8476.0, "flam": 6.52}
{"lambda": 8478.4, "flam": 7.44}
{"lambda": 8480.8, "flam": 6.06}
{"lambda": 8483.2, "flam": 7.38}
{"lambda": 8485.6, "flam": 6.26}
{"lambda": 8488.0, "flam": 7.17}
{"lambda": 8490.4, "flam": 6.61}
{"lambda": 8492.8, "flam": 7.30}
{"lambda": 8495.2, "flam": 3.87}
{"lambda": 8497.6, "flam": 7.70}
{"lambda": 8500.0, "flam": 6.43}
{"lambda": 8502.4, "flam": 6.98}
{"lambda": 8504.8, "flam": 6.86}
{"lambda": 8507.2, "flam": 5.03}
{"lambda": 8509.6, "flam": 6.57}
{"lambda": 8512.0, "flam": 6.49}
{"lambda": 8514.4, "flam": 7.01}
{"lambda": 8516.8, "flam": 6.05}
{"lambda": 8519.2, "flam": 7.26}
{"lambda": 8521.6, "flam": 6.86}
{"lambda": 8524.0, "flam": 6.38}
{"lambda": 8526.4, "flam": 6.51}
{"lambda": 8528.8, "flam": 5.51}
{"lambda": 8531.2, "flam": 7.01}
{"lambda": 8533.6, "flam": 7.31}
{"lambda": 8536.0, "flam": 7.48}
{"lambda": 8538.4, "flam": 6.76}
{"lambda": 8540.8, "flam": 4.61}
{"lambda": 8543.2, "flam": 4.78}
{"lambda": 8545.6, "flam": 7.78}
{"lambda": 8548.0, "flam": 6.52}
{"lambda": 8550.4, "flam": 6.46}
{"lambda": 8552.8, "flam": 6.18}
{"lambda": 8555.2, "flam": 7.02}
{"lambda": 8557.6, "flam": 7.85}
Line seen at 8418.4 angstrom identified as [N II] 6583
